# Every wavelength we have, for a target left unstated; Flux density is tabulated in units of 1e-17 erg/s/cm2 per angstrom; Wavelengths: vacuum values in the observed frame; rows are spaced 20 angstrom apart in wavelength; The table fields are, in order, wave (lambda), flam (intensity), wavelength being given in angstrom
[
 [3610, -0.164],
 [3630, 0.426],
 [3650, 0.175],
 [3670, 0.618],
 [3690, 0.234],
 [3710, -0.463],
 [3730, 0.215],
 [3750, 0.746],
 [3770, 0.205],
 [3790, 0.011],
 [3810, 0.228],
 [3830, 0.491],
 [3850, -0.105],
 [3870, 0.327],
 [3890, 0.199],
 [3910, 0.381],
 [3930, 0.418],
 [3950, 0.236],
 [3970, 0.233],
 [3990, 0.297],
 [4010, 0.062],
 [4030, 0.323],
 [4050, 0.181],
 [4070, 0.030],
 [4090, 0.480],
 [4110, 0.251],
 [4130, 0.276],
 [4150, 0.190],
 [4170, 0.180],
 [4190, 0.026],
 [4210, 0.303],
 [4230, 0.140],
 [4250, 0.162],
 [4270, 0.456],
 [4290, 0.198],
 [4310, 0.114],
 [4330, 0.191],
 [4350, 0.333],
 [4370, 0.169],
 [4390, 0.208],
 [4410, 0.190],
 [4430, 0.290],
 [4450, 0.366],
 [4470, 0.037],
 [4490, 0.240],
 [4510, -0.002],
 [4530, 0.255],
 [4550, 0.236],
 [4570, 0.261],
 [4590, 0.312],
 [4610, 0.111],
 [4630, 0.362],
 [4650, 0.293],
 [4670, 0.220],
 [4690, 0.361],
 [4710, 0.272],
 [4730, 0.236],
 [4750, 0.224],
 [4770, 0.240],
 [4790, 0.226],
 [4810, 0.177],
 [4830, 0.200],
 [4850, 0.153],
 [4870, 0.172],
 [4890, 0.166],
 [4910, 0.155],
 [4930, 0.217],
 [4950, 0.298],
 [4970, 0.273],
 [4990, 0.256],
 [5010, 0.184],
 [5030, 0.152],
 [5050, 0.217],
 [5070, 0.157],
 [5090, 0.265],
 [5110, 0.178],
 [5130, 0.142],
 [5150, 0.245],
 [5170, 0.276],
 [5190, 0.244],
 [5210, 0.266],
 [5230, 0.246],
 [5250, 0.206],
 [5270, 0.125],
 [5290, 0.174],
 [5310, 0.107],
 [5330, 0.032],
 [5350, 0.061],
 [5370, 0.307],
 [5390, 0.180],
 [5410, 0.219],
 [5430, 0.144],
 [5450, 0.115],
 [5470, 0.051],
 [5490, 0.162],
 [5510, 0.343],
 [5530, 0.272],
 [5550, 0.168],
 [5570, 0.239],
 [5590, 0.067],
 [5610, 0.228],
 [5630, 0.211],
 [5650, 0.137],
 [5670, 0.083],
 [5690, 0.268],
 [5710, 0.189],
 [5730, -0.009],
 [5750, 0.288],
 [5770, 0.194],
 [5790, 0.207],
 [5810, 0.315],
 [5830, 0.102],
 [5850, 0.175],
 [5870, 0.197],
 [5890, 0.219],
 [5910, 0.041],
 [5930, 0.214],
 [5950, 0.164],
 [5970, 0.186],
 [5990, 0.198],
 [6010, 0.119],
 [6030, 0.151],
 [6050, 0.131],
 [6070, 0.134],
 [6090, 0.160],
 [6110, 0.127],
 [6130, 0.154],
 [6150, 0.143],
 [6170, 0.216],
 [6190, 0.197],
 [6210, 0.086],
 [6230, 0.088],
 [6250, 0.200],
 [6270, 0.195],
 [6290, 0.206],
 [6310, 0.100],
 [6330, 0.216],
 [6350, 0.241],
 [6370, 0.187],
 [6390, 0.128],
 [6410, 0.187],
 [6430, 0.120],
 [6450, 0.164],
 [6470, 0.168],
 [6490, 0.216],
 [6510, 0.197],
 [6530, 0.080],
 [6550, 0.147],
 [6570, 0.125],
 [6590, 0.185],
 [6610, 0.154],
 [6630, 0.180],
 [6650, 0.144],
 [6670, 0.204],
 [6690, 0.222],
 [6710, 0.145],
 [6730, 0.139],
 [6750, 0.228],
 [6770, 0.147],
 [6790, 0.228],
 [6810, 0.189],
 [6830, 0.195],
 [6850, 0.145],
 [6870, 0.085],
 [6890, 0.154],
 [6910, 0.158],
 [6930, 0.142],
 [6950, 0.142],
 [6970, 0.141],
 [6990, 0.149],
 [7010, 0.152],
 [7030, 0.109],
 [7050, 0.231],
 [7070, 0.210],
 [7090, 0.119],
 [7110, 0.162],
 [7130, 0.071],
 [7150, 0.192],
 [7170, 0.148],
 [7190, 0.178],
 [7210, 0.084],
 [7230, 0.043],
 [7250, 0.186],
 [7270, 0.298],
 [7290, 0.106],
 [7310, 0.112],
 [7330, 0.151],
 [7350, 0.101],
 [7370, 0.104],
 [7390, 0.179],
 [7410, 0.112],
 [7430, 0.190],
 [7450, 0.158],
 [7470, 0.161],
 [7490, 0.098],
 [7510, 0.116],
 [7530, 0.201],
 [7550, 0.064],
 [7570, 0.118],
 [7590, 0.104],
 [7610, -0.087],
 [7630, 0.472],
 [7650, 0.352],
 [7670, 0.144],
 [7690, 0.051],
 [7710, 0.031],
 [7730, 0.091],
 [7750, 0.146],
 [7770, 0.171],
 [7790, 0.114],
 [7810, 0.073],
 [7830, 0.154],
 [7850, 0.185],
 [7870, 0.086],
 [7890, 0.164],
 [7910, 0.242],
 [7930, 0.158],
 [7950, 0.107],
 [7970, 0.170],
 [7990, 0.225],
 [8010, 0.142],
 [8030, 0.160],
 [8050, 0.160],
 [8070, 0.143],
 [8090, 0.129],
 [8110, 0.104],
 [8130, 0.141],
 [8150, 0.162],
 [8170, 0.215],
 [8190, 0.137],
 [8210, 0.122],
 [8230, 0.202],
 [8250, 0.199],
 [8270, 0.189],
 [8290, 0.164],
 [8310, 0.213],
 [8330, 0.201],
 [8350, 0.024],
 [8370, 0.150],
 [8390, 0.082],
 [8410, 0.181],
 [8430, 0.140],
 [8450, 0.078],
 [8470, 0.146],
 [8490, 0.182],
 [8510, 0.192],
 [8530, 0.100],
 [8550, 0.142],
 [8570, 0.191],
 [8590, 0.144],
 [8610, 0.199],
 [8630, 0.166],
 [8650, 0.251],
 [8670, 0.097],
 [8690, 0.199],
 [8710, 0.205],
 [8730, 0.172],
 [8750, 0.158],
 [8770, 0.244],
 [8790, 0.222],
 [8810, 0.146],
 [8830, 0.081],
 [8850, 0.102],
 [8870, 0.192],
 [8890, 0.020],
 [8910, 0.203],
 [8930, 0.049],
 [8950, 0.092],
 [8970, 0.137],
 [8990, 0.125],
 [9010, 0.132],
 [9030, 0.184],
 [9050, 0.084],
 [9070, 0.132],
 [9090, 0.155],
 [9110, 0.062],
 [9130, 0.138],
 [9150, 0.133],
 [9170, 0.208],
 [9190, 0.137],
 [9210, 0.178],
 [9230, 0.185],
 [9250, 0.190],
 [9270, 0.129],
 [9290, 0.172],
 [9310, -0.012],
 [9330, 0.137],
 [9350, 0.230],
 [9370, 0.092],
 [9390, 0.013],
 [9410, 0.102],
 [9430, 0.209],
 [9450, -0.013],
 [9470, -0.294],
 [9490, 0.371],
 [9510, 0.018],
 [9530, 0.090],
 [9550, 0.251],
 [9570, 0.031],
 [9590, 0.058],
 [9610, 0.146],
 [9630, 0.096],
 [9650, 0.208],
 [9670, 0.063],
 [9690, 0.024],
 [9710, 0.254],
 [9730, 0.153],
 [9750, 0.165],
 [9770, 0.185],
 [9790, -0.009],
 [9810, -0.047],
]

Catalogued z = 1.05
